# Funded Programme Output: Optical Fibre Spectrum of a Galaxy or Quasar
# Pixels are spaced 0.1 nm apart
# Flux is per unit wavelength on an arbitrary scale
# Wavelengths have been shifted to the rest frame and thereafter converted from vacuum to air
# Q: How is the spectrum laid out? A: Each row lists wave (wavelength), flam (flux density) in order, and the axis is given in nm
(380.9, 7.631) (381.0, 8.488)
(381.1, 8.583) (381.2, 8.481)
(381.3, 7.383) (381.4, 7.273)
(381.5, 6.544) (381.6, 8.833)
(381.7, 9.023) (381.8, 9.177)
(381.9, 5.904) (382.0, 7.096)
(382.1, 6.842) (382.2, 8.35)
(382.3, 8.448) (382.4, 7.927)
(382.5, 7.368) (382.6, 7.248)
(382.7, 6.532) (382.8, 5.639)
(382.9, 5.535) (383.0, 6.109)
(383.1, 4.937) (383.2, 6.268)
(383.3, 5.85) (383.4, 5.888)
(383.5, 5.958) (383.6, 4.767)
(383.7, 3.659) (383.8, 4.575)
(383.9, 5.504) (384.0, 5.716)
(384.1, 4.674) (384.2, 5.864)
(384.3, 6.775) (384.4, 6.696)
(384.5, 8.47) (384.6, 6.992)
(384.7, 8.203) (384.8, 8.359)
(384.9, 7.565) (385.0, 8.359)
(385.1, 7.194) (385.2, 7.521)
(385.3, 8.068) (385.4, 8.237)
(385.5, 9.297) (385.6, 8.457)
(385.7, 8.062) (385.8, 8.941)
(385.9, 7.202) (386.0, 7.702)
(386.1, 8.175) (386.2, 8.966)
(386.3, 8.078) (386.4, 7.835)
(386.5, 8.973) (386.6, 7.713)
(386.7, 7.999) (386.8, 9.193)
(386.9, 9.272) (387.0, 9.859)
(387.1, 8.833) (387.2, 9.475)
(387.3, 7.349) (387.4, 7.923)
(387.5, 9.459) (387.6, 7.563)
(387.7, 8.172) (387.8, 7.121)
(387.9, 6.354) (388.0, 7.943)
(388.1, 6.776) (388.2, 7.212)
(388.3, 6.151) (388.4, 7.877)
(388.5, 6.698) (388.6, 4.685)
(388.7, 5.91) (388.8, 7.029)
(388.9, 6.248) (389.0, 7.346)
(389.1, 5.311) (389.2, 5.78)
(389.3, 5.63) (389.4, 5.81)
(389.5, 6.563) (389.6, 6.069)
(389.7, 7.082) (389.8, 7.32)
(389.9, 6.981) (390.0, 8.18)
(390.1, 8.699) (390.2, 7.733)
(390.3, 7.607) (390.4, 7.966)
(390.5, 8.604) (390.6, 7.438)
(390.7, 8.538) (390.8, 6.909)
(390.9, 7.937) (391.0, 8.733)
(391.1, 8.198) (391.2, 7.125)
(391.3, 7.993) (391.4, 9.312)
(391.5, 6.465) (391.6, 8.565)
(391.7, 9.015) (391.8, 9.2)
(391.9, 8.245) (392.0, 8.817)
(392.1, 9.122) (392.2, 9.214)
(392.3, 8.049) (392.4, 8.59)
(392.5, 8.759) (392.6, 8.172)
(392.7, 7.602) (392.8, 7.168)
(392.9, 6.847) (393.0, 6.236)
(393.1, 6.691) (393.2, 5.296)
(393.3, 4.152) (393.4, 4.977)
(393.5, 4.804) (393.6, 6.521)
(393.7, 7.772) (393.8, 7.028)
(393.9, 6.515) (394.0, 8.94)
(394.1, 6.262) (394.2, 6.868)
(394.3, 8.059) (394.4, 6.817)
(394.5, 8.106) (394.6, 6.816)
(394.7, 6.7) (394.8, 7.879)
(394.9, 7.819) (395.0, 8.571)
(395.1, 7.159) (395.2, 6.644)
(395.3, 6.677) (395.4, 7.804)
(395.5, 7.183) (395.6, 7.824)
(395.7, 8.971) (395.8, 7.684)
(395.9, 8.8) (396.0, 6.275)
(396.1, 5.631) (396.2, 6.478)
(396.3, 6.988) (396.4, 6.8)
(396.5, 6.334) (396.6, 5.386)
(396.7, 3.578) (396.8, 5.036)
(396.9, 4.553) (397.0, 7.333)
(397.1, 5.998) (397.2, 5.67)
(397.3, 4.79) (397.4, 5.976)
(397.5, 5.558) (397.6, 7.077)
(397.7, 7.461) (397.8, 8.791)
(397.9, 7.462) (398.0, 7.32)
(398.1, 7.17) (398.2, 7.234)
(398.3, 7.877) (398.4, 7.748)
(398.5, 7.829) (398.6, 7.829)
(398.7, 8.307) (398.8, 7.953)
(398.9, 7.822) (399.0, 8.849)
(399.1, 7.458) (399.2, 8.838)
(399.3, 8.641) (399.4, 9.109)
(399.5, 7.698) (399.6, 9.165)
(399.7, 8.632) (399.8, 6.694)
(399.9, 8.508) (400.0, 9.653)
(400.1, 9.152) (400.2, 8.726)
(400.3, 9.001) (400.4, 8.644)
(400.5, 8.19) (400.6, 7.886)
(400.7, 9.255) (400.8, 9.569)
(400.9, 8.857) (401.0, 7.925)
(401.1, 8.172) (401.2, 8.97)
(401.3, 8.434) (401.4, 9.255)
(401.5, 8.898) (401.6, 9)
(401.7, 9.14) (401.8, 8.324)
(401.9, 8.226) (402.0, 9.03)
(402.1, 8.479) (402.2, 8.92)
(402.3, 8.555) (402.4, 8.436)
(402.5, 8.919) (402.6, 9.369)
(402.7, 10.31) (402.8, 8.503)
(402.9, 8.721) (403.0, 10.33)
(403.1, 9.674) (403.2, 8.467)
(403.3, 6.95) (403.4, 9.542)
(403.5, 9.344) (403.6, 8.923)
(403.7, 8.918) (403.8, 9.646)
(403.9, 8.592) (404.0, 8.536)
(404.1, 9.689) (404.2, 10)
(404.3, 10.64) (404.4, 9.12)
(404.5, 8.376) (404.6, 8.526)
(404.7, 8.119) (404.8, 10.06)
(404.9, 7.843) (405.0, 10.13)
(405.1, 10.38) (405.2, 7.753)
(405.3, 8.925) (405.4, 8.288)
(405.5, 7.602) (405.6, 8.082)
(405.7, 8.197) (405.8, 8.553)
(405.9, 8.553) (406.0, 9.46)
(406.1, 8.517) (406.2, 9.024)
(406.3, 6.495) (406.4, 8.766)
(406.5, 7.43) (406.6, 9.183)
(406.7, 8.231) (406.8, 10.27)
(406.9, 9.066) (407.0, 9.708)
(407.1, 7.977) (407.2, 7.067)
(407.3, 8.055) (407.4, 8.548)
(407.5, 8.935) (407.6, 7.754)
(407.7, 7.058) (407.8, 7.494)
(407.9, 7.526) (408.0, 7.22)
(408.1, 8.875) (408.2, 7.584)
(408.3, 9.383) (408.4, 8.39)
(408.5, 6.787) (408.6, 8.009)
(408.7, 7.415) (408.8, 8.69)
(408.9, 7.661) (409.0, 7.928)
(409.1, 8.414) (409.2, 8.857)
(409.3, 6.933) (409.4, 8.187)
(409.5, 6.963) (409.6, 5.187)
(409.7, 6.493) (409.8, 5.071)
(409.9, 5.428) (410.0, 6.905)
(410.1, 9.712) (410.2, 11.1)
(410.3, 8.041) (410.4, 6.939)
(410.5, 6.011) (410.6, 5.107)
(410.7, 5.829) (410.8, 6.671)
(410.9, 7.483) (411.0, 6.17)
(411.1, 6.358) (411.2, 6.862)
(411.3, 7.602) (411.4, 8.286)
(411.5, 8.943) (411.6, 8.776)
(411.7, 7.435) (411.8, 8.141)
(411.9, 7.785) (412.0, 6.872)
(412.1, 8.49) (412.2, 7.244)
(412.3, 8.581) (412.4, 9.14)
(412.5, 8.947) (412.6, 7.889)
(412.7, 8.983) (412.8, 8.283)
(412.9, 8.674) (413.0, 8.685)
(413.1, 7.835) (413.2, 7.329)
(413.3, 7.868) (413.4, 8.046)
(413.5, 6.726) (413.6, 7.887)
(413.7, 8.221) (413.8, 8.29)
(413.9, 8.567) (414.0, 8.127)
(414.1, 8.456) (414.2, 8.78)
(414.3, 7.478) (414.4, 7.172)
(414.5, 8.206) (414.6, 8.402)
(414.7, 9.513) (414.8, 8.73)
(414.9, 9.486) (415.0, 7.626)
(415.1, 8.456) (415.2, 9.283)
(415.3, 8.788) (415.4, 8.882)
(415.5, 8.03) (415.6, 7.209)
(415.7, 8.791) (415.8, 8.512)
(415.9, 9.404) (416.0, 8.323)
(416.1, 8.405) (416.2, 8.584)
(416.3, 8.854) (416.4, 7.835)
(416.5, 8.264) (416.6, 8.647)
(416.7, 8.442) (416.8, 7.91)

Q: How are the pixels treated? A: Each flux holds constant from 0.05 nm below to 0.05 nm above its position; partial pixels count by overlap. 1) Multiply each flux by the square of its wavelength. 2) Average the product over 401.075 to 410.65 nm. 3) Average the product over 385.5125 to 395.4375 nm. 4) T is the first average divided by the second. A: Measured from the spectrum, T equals 1.20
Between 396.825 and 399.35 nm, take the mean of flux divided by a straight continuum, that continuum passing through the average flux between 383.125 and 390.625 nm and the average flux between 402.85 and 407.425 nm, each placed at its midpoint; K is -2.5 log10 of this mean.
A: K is 0.137 mag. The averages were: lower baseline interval 7.27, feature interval 7.24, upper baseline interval 8.79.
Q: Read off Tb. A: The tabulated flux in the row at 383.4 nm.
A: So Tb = 5.888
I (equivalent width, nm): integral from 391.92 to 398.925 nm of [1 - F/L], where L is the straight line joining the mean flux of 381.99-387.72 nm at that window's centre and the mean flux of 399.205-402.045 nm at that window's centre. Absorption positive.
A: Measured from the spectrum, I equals 0.998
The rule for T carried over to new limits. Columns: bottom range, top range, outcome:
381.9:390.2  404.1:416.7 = 1.28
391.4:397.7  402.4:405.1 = 1.36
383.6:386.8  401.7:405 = 1.33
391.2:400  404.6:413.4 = 1.16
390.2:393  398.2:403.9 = 1.12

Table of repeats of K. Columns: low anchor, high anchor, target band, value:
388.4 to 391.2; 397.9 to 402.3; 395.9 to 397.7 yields 0.32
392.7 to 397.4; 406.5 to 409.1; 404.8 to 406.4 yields -0.09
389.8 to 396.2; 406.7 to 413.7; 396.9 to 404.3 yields -0.09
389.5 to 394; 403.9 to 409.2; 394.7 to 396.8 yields 0.12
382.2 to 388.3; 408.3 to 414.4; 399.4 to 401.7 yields -0.15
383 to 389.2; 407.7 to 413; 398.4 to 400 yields -0.11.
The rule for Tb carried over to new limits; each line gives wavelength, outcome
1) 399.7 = 8.632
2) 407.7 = 7.058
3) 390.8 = 6.909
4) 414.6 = 8.402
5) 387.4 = 7.923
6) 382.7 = 6.532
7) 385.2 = 7.521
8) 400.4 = 8.644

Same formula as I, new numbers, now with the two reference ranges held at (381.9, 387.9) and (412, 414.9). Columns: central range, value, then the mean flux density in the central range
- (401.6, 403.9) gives -0.30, 8.94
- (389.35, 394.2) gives 0.04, 7.49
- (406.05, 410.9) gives 0.19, 7.77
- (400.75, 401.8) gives -0.13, 8.8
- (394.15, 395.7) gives 0.04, 7.45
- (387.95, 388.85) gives 0.09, 6.7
